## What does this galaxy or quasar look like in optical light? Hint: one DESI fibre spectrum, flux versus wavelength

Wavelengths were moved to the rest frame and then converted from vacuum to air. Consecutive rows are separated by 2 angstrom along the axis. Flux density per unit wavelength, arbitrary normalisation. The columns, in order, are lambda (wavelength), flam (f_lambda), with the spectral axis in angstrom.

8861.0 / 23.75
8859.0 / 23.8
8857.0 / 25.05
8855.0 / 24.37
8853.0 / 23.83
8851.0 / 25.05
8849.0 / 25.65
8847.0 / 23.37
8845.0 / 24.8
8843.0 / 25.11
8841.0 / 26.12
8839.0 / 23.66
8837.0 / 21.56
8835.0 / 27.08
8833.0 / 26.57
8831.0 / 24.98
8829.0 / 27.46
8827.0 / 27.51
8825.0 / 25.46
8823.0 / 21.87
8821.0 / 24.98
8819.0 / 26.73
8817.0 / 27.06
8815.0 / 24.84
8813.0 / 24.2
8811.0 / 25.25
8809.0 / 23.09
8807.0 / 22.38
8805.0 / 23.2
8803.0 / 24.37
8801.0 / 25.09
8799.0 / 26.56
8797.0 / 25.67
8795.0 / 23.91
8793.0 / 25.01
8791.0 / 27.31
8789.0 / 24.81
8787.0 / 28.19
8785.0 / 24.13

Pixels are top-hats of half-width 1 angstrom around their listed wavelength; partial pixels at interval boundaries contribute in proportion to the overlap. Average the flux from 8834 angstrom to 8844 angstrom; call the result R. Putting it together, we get 24.7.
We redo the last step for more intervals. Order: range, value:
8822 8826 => 23.7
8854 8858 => 24.7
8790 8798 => 25.5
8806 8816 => 24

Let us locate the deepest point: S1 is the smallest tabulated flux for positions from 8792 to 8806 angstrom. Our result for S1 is 23.2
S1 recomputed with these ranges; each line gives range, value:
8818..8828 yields 21.87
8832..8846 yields 21.56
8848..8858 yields 23.83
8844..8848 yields 23.37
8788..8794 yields 24.81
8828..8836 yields 24.98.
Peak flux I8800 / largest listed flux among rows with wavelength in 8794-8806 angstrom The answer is 26.56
